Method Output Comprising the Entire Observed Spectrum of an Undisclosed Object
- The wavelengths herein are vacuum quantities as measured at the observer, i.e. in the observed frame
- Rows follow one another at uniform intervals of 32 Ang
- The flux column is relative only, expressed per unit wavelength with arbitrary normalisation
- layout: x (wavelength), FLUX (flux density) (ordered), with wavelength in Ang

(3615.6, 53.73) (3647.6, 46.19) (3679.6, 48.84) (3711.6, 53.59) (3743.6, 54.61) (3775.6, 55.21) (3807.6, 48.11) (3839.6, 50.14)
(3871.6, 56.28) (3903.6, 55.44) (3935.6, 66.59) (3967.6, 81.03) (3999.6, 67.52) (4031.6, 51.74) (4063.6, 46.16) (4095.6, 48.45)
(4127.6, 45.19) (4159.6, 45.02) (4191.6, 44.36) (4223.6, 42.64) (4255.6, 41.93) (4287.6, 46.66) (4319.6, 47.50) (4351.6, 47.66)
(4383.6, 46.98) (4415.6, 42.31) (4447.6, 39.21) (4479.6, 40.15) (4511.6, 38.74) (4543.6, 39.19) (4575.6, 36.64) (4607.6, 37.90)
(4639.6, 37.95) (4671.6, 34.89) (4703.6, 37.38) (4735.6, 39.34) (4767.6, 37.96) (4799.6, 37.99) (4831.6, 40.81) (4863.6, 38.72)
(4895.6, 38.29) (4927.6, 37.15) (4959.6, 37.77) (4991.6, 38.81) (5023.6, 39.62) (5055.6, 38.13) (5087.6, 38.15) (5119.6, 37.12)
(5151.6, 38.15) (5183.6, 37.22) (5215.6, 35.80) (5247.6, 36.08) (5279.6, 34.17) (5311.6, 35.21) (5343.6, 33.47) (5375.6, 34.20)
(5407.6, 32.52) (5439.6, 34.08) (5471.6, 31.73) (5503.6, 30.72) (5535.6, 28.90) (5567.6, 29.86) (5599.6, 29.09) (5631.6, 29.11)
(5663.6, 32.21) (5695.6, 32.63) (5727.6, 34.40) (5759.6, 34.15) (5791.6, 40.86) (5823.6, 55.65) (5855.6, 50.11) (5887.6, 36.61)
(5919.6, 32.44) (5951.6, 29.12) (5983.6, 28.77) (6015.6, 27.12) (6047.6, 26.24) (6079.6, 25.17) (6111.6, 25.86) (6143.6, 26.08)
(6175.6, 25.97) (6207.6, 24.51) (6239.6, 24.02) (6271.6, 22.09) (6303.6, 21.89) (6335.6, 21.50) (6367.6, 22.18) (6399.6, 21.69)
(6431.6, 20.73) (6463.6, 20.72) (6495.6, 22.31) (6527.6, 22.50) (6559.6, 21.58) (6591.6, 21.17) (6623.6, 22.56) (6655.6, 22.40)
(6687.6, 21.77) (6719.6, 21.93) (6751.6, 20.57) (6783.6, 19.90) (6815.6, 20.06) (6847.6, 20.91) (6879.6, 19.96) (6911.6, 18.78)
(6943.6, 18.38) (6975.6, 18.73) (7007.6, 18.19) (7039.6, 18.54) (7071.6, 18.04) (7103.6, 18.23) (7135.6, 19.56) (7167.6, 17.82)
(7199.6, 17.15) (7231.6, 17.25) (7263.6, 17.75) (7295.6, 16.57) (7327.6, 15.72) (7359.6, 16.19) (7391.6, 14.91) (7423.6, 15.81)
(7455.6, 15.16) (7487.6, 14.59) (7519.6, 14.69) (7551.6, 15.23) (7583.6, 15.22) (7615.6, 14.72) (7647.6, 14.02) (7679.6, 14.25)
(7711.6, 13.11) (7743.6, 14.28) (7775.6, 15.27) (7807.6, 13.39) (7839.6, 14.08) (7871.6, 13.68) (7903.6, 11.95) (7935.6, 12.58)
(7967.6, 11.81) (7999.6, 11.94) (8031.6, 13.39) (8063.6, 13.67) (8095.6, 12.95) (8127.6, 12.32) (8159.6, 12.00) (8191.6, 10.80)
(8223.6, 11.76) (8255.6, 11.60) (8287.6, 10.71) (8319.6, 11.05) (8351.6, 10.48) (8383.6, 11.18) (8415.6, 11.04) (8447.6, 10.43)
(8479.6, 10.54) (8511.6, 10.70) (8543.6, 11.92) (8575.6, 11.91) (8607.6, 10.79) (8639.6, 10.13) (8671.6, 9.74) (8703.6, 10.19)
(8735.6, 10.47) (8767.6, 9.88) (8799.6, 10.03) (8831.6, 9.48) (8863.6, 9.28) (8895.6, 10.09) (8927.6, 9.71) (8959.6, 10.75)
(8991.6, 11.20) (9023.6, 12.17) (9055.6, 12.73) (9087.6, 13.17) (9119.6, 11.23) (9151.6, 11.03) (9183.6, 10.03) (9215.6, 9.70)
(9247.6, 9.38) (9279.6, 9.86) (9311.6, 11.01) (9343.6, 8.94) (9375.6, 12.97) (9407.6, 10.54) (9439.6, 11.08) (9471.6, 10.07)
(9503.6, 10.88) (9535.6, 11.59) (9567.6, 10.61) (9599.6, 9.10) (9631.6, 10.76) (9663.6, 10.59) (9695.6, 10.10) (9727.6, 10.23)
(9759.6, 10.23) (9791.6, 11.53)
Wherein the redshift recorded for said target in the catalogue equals 1.08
